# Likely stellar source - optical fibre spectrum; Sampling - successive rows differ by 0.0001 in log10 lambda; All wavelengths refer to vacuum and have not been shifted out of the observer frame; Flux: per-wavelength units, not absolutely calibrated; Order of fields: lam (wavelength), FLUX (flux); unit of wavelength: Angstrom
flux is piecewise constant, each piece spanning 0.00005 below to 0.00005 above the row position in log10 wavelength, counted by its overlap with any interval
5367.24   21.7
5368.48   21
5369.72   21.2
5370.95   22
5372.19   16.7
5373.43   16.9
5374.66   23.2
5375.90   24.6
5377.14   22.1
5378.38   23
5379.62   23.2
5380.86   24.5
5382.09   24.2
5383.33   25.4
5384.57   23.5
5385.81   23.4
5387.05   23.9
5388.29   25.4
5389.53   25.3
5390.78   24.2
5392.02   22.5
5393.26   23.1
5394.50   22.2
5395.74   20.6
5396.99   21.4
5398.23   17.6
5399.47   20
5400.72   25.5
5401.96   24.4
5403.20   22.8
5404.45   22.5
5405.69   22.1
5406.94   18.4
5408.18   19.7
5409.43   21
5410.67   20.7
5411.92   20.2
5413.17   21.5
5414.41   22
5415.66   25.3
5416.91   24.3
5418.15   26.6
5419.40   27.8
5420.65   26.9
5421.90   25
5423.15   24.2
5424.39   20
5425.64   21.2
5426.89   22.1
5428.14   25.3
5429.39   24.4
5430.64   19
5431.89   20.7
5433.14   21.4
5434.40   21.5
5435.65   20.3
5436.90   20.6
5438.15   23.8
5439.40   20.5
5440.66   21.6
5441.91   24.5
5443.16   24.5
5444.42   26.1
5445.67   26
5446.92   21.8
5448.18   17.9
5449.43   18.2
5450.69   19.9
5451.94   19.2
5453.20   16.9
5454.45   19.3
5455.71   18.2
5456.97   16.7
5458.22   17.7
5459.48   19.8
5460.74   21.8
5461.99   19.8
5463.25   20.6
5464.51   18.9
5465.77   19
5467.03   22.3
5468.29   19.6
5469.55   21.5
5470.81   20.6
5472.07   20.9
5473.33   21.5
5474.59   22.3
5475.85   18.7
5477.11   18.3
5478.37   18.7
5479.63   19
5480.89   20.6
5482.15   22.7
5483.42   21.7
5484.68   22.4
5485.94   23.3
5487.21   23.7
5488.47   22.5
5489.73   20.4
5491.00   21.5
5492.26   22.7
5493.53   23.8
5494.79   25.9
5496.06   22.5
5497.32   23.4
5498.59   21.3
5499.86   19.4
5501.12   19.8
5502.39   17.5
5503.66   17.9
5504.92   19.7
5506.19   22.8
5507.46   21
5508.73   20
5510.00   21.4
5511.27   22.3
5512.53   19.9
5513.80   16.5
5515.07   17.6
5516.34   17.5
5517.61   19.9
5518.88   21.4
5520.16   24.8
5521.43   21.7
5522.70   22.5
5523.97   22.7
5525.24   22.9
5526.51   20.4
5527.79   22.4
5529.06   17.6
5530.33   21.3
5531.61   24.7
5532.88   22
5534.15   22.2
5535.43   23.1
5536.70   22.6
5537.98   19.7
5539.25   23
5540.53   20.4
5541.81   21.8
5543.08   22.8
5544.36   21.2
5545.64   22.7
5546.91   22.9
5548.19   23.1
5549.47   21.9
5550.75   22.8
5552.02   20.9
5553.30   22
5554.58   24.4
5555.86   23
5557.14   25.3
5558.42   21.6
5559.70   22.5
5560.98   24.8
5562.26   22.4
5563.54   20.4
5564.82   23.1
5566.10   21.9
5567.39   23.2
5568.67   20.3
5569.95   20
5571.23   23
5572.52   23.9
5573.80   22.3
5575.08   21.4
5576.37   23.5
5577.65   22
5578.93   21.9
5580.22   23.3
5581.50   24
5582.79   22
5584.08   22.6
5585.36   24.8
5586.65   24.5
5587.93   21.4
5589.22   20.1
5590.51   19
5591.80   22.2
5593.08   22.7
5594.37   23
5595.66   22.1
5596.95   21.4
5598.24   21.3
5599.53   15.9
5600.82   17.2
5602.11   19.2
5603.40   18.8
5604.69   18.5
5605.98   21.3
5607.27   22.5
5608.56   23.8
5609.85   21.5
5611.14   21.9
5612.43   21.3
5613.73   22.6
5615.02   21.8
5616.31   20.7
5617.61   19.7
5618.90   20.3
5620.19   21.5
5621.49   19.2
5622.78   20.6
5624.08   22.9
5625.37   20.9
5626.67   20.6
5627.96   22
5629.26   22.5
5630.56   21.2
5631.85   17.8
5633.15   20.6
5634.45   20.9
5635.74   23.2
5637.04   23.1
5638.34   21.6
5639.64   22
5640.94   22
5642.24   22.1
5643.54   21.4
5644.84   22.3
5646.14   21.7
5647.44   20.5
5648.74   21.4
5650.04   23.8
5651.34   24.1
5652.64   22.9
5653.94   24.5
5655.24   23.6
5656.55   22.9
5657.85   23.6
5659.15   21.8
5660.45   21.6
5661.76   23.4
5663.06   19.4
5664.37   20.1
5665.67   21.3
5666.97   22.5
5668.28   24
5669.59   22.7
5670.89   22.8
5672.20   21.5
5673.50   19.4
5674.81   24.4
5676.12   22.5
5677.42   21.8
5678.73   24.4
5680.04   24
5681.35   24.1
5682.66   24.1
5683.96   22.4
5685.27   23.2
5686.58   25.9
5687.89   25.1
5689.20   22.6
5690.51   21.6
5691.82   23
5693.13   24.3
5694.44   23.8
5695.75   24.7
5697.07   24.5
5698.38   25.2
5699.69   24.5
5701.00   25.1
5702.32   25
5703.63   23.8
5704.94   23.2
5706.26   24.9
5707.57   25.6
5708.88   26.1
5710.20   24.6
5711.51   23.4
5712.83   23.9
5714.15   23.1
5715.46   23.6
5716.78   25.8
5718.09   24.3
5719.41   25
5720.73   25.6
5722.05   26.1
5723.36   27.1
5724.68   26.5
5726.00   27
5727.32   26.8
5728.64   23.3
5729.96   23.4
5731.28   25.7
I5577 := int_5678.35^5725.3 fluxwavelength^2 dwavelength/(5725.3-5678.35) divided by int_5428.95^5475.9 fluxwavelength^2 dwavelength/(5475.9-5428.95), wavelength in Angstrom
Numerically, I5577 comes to 1.3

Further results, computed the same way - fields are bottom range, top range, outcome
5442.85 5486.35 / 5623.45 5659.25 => 1.15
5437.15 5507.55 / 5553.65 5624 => 1.08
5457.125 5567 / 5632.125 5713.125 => 1.14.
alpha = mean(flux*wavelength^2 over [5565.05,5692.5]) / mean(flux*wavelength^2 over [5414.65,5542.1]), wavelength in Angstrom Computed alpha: 1.08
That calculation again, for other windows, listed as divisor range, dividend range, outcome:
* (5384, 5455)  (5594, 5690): 1.06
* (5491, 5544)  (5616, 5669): 1.07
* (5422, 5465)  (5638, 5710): 1.19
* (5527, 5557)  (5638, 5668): 1.04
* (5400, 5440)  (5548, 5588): 1.06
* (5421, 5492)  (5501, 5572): 1.05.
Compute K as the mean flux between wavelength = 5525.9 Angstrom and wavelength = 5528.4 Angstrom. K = 21.3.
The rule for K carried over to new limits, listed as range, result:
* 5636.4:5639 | 22.3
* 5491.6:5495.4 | 24.1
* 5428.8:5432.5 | 21.3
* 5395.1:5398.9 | 19.9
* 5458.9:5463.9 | 20.5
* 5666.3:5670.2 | 23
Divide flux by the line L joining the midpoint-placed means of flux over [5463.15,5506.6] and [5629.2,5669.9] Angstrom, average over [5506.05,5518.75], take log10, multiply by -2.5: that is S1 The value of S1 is 0.07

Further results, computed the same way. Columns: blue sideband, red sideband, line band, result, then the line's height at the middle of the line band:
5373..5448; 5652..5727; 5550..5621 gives 0.08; 23.4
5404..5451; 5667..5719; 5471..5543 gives 0.08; 22.8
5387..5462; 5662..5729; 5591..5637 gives 0.11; 23.3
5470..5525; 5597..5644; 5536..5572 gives -0.06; 21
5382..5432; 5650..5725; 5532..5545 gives 0.06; 23.2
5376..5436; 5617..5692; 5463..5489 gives 0.09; 22.6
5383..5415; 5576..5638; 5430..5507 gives 0.05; 22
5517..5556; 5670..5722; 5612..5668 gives 0.07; 23.3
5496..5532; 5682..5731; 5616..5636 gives 0.10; 23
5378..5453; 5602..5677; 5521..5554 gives 0.01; 22.1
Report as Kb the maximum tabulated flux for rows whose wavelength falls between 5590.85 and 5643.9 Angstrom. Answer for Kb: 23.8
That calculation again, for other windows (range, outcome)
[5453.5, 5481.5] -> 22.3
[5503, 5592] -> 25.3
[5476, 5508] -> 25.9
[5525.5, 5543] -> 24.7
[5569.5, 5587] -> 24.8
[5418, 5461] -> 27.8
